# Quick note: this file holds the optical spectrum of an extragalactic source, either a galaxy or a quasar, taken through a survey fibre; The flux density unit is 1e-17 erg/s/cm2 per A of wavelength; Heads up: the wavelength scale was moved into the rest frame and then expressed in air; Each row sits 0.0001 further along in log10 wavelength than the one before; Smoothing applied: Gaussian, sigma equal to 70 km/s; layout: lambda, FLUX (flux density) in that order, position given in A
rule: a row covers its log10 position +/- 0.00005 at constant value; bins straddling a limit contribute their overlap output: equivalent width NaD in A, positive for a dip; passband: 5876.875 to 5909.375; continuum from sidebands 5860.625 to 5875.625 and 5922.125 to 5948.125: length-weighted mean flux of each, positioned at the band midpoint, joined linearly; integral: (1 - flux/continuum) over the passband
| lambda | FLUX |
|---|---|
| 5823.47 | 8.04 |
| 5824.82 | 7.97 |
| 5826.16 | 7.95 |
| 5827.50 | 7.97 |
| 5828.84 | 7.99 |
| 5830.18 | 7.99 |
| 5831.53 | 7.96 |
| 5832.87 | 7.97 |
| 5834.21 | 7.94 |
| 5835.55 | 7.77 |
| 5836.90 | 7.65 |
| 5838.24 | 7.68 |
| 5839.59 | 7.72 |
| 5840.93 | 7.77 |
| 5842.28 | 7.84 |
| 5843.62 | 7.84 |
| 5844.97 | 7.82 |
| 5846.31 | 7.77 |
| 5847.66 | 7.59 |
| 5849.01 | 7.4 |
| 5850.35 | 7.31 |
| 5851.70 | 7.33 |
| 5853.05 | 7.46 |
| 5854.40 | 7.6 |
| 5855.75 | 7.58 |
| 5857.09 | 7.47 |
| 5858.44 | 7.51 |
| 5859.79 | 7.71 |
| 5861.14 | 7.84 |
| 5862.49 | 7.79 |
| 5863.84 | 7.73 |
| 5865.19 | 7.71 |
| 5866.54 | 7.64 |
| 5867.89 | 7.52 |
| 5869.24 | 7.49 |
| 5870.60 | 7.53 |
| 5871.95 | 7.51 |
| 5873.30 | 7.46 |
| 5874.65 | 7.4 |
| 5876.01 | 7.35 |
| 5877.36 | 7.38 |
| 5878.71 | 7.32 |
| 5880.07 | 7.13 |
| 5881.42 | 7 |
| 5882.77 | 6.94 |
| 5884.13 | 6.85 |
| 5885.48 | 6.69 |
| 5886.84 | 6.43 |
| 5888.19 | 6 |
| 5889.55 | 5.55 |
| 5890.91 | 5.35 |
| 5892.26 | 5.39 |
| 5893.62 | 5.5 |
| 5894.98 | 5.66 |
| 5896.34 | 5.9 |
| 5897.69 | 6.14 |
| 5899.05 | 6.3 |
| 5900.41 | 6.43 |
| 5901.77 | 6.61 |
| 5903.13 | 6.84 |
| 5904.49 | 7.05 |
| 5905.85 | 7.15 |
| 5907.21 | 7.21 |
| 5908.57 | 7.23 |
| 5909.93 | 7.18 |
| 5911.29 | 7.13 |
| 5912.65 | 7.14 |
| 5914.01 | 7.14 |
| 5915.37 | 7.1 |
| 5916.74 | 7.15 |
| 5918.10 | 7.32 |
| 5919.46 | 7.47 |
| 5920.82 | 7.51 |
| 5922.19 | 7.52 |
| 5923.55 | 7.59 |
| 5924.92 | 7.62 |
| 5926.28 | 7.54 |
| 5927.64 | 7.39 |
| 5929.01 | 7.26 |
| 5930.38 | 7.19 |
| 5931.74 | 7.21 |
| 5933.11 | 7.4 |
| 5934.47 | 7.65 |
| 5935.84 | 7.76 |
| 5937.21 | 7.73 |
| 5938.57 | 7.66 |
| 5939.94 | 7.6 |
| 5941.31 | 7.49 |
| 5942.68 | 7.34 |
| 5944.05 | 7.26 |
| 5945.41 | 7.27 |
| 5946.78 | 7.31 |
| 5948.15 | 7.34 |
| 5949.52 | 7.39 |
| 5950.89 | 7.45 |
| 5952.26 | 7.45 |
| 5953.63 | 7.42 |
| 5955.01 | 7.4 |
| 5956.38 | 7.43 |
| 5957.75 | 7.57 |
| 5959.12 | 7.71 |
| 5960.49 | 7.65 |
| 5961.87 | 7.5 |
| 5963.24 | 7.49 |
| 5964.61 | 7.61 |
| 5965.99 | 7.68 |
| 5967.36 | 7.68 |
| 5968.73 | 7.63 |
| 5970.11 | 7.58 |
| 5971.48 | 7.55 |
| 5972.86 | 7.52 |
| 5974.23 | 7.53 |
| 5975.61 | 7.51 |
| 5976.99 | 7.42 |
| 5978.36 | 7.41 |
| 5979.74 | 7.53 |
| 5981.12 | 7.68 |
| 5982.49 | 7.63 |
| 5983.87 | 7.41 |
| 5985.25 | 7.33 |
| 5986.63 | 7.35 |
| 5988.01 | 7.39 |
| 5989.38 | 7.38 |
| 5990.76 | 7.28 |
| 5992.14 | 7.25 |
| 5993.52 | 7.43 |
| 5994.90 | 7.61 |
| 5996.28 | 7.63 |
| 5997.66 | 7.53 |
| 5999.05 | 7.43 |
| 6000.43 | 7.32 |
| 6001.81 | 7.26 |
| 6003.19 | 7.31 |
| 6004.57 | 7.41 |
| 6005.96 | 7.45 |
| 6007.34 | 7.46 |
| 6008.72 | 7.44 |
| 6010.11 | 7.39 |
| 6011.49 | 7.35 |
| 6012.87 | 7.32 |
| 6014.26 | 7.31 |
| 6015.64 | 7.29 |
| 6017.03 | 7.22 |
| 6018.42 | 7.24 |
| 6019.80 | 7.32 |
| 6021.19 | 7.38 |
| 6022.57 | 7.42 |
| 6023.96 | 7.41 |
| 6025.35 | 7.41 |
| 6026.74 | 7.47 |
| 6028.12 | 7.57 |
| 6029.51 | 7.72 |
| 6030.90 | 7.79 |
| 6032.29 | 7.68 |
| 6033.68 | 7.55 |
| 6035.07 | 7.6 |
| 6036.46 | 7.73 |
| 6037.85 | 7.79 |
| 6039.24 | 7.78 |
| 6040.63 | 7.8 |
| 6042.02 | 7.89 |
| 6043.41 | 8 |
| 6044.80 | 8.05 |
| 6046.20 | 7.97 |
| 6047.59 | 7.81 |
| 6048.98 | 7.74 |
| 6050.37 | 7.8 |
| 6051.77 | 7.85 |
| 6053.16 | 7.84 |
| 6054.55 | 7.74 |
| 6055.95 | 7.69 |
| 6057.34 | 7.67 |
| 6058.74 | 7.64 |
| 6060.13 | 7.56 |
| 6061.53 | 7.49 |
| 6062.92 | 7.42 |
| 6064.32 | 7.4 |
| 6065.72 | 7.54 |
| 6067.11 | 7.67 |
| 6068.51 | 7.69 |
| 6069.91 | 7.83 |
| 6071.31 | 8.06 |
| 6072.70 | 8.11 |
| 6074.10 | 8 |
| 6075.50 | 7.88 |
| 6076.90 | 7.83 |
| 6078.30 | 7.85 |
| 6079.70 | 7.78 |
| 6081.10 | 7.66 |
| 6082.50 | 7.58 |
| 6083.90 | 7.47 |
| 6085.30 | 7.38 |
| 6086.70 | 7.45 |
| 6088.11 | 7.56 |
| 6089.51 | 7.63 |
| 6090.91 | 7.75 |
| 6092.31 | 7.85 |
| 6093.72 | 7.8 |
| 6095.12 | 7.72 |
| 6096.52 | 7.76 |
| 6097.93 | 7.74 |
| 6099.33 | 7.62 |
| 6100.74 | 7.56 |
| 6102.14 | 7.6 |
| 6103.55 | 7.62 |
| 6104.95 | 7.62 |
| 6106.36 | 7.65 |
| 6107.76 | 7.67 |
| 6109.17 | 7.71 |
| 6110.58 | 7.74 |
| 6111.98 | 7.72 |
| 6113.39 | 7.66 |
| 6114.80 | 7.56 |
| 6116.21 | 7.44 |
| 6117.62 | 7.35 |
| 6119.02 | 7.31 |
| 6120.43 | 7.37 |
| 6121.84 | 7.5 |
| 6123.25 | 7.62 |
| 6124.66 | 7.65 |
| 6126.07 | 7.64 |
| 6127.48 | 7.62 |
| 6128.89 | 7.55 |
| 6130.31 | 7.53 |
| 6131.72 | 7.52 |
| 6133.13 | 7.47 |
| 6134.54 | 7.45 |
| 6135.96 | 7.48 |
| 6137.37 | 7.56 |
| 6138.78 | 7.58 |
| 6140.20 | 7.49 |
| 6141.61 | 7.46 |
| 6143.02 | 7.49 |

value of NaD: 4.49 A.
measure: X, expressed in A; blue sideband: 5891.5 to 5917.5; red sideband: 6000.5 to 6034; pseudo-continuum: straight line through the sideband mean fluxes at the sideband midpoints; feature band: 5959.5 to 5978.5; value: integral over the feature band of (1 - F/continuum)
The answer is -1.27 A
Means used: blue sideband 6.64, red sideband 7.42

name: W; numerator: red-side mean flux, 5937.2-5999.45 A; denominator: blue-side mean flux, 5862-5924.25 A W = 1.1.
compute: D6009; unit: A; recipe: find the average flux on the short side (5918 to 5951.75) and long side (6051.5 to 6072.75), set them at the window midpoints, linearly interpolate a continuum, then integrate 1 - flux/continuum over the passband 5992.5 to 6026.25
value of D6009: 0.90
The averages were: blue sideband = 7.45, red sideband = 7.69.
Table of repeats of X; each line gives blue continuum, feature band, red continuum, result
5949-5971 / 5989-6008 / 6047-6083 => 0.5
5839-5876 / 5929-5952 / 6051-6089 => 0.6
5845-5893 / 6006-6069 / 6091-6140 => -1.1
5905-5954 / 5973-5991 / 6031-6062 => 0.2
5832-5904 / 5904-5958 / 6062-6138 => -0.7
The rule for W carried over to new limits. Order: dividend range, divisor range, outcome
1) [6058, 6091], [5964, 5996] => 1.02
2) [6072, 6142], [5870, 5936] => 1.10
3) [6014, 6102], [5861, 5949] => 1.08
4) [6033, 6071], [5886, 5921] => 1.17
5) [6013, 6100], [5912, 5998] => 1.03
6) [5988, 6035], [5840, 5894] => 1.03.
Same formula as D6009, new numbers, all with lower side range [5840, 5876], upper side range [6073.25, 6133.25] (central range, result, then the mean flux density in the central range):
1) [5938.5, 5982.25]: 0.6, 7.5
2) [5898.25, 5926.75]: 1.7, 7.15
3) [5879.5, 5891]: 1.7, 6.49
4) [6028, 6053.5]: -0.6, 7.79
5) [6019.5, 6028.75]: 0.2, 7.43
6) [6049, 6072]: -0.2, 7.68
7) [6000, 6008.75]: 0.3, 7.38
